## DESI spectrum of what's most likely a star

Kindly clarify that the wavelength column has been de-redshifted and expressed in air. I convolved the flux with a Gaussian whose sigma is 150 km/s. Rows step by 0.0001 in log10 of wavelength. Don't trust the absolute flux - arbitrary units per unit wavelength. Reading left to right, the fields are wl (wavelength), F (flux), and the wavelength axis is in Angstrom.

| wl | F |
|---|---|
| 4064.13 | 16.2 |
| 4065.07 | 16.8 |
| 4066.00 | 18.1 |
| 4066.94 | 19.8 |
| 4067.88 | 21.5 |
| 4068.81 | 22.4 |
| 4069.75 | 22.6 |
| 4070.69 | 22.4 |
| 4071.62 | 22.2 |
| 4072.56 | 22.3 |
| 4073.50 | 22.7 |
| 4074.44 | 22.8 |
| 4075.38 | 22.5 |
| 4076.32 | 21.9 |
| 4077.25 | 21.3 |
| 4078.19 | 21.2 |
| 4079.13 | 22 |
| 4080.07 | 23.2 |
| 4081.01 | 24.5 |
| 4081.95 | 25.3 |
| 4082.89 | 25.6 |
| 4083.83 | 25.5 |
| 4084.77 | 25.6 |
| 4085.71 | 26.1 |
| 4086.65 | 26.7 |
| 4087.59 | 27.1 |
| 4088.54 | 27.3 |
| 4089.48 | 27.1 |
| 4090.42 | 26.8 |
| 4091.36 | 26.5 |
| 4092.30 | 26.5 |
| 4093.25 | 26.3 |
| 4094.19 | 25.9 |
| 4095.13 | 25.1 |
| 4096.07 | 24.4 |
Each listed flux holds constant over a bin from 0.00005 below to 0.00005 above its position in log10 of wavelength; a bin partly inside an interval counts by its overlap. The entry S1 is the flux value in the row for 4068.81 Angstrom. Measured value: 22.4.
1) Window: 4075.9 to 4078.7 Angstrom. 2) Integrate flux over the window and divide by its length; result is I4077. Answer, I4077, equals 21.5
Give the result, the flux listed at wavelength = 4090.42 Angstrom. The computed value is 26.8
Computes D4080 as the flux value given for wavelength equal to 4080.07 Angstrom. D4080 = 23.2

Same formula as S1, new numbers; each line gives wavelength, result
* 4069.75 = 22.6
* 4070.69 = 22.4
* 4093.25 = 26.3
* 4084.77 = 25.6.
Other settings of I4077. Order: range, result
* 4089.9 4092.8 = 26.6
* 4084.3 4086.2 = 25.9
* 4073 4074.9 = 22.7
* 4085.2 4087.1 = 26.4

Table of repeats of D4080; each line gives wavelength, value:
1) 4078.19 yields 21.2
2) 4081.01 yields 24.5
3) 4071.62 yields 22.2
